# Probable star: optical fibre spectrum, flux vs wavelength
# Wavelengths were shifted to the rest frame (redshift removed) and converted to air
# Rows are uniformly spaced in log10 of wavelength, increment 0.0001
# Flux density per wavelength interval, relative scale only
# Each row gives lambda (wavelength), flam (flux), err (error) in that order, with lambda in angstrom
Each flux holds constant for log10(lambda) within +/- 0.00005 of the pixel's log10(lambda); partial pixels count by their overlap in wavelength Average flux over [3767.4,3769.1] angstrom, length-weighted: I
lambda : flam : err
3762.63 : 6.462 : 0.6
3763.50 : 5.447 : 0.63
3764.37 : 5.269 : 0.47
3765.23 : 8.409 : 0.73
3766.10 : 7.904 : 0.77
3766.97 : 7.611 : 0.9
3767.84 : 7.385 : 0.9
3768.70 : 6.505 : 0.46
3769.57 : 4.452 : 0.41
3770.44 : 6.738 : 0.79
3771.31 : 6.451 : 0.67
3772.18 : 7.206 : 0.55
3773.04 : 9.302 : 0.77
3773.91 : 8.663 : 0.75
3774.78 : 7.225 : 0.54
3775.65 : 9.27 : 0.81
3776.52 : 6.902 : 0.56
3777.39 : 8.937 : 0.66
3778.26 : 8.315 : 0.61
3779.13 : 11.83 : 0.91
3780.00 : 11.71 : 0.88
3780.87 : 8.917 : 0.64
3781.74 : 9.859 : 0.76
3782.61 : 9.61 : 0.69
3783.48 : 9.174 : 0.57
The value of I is 6.98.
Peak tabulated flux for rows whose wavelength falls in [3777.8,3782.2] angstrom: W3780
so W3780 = 11.83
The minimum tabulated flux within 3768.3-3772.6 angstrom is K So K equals 4.452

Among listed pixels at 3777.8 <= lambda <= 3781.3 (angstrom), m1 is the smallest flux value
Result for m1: 8.315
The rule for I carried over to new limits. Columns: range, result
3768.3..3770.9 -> 5.88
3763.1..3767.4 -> 6.94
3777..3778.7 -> 8.63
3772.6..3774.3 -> 9.02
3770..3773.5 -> 7.43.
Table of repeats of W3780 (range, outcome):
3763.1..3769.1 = 8.409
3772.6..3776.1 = 9.302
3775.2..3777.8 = 9.27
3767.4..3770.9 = 7.385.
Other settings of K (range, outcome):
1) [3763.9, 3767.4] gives 5.269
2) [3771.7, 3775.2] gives 7.206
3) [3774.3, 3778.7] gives 6.902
